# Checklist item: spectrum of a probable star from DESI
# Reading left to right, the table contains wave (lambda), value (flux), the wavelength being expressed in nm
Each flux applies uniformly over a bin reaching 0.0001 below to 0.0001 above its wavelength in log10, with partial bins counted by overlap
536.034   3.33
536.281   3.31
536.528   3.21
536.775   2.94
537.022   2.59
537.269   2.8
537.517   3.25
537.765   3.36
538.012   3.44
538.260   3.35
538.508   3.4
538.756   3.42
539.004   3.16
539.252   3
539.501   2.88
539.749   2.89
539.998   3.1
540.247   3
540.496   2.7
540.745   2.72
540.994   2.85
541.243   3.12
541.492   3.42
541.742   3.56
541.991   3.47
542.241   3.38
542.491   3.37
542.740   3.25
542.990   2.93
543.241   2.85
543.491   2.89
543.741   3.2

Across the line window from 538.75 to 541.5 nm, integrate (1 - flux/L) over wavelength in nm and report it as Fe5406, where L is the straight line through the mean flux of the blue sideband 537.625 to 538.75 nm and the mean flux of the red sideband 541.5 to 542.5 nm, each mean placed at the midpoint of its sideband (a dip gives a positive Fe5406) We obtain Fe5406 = 0.35 nm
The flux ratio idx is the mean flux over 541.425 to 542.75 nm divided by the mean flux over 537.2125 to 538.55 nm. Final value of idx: 1.0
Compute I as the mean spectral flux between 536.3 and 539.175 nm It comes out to 3.18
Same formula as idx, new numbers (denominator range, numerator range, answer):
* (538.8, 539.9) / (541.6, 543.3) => 1.09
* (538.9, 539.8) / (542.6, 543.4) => 1.01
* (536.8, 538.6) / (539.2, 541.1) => 0.92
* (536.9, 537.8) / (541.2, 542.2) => 1.15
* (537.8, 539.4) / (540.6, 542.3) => 0.97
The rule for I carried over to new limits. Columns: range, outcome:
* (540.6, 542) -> 3.16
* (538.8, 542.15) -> 3.08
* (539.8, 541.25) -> 2.9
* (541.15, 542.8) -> 3.38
